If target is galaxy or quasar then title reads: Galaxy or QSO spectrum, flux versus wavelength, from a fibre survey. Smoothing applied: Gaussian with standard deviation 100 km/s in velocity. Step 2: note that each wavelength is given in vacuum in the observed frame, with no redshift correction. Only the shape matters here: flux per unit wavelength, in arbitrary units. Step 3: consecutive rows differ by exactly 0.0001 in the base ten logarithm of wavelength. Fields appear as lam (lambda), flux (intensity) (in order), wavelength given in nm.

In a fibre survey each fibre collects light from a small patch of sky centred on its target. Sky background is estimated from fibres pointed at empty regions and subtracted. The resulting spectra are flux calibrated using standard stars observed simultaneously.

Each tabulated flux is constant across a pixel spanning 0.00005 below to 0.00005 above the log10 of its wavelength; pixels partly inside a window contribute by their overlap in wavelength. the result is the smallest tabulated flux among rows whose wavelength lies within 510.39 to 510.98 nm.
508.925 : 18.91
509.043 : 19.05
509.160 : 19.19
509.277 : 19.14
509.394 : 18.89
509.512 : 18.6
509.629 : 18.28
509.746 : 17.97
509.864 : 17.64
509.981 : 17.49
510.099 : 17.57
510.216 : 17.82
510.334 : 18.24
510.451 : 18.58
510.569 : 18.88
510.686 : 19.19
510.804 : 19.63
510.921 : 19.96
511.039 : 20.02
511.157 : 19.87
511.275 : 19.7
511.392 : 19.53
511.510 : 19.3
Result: 18.58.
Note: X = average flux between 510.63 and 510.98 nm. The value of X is 19.6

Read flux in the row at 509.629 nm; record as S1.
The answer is 18.28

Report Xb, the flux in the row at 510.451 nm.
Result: 18.58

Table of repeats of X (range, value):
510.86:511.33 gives 19.9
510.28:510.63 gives 18.6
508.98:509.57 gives 19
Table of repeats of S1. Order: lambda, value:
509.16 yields 19.19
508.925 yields 18.91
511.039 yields 20.02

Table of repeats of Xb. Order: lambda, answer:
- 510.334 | 18.24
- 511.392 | 19.53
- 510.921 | 19.96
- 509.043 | 19.05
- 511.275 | 19.7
